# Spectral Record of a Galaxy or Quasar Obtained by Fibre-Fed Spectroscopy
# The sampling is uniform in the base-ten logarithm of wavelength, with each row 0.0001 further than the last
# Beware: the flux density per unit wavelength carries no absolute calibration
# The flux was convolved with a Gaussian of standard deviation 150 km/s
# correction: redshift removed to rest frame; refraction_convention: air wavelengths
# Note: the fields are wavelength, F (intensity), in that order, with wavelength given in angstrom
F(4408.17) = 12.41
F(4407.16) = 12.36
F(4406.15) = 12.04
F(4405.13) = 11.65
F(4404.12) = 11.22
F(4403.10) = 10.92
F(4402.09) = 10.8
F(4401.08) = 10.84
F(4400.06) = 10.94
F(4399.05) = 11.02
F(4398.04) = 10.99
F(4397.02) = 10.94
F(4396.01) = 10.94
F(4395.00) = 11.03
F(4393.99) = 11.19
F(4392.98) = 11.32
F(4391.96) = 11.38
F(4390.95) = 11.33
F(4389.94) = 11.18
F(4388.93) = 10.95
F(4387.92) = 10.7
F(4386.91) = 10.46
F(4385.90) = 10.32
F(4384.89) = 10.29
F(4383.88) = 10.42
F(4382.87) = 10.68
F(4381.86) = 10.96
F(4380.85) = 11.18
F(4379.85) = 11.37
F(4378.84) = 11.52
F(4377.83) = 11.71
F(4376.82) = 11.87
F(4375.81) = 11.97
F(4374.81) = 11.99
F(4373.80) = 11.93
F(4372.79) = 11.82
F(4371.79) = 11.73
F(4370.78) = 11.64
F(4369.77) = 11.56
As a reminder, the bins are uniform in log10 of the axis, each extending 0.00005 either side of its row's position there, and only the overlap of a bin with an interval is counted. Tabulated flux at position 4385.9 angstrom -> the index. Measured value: 10.32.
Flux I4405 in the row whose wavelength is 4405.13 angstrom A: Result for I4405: 11.65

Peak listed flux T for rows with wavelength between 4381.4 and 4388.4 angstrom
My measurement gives 10.96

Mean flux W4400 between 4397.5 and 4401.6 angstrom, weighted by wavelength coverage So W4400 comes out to 10.9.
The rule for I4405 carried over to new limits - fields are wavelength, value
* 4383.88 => 10.42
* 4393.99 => 11.19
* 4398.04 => 10.99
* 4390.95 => 11.33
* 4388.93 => 10.95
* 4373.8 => 11.93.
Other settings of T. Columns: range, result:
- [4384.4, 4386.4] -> 10.32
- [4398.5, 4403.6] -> 11.02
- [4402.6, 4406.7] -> 12.04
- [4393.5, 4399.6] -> 11.19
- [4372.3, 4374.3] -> 11.93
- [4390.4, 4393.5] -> 11.38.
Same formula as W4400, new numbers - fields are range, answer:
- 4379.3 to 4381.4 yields 11.3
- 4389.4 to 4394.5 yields 11.3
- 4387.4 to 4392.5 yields 11.1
